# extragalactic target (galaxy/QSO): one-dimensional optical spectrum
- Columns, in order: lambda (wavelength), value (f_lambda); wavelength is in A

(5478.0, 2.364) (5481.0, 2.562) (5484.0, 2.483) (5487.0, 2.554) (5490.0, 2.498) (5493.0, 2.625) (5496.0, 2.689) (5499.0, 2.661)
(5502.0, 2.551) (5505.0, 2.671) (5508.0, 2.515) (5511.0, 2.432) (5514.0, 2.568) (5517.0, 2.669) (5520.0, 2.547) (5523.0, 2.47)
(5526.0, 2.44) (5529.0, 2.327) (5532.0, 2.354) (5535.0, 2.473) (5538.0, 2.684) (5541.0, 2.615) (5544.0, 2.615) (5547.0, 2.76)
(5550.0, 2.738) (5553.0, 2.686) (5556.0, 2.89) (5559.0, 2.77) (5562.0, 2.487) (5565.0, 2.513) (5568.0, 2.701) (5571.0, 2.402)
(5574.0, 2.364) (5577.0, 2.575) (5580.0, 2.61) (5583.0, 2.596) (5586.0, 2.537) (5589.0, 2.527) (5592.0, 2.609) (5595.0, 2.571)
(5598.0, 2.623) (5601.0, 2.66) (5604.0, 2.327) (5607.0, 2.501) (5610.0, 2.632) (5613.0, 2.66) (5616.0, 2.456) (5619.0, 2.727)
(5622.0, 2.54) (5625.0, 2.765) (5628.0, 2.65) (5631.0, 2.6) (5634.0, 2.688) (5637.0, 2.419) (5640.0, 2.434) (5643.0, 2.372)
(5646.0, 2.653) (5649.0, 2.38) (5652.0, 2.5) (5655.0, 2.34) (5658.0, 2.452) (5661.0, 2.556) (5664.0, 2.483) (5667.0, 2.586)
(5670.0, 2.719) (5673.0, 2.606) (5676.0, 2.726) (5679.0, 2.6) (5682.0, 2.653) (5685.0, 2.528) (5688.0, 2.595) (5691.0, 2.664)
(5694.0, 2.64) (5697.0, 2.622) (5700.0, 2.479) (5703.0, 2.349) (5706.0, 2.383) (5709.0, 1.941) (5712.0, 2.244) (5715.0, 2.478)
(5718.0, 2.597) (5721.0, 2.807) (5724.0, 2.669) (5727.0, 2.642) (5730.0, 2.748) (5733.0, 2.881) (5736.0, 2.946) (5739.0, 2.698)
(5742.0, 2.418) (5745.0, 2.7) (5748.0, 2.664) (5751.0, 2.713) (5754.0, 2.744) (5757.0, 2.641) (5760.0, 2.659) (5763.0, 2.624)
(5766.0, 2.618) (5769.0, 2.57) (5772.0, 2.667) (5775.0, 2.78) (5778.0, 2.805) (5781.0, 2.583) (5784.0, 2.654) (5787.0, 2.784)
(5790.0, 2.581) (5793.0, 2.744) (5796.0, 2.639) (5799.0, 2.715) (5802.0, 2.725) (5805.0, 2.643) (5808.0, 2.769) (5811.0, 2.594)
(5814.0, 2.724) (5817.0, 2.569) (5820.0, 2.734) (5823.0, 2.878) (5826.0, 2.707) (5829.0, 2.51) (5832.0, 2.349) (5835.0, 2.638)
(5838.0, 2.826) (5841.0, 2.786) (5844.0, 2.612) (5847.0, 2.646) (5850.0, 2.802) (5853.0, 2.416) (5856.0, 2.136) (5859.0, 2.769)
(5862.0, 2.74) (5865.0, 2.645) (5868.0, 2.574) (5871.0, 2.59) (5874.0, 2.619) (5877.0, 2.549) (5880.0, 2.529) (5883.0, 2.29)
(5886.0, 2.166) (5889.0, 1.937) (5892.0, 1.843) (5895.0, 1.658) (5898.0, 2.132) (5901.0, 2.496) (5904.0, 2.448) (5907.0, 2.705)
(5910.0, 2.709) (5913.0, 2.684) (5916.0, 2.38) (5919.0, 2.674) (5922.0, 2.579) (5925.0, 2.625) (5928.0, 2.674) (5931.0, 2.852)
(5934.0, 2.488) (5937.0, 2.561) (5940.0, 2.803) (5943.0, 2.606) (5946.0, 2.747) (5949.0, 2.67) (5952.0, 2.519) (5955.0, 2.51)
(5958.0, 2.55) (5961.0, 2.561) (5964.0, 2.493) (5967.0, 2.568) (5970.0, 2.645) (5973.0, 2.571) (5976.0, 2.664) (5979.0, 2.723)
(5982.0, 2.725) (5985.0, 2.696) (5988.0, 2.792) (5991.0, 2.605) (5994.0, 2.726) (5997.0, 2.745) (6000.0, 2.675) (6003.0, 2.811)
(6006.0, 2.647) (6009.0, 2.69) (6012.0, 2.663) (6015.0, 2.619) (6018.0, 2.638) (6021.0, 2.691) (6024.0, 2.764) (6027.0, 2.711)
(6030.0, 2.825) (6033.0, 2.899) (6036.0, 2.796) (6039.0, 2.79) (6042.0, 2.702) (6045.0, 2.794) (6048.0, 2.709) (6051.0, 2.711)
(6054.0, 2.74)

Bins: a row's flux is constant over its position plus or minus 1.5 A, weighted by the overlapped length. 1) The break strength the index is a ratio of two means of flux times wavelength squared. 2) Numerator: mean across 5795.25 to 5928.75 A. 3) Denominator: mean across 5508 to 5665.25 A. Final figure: 1.09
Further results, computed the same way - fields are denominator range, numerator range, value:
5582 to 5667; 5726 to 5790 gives 1.11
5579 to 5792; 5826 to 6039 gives 1.09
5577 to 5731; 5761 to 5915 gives 1.07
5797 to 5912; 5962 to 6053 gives 1.12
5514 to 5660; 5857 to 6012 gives 1.13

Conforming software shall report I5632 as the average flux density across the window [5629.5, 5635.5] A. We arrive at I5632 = 2.64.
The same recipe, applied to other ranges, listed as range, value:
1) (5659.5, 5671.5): 2.59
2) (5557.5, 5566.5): 2.59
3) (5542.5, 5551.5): 2.7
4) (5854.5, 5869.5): 2.57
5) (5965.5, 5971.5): 2.61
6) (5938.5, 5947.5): 2.72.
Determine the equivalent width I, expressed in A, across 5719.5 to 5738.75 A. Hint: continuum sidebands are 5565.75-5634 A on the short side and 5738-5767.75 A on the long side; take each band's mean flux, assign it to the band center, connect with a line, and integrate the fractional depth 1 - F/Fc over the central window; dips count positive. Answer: -1.0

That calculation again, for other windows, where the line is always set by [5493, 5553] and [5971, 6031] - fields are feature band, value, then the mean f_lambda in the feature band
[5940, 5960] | 0.5 A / 2.61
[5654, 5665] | 0.6 A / 2.46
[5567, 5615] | 0.7 A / 2.55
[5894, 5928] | 2.4 A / 2.48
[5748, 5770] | -0.2 A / 2.66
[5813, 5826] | -0.4 A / 2.72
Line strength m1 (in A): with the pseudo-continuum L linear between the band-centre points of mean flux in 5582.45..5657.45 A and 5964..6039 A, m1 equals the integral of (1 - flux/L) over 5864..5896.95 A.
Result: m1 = 4.4 A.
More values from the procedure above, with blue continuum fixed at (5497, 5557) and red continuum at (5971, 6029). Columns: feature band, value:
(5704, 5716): 1.7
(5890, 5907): 3.2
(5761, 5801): -0.5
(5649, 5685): 0.8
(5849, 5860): 0.6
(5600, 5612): 0.3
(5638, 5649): 0.6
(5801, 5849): -0.3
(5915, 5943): 0.5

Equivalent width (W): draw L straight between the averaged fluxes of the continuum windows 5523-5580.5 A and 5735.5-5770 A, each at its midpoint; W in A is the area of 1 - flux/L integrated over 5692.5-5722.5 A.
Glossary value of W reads 2.1 A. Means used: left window 2.58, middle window 2.45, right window 2.66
